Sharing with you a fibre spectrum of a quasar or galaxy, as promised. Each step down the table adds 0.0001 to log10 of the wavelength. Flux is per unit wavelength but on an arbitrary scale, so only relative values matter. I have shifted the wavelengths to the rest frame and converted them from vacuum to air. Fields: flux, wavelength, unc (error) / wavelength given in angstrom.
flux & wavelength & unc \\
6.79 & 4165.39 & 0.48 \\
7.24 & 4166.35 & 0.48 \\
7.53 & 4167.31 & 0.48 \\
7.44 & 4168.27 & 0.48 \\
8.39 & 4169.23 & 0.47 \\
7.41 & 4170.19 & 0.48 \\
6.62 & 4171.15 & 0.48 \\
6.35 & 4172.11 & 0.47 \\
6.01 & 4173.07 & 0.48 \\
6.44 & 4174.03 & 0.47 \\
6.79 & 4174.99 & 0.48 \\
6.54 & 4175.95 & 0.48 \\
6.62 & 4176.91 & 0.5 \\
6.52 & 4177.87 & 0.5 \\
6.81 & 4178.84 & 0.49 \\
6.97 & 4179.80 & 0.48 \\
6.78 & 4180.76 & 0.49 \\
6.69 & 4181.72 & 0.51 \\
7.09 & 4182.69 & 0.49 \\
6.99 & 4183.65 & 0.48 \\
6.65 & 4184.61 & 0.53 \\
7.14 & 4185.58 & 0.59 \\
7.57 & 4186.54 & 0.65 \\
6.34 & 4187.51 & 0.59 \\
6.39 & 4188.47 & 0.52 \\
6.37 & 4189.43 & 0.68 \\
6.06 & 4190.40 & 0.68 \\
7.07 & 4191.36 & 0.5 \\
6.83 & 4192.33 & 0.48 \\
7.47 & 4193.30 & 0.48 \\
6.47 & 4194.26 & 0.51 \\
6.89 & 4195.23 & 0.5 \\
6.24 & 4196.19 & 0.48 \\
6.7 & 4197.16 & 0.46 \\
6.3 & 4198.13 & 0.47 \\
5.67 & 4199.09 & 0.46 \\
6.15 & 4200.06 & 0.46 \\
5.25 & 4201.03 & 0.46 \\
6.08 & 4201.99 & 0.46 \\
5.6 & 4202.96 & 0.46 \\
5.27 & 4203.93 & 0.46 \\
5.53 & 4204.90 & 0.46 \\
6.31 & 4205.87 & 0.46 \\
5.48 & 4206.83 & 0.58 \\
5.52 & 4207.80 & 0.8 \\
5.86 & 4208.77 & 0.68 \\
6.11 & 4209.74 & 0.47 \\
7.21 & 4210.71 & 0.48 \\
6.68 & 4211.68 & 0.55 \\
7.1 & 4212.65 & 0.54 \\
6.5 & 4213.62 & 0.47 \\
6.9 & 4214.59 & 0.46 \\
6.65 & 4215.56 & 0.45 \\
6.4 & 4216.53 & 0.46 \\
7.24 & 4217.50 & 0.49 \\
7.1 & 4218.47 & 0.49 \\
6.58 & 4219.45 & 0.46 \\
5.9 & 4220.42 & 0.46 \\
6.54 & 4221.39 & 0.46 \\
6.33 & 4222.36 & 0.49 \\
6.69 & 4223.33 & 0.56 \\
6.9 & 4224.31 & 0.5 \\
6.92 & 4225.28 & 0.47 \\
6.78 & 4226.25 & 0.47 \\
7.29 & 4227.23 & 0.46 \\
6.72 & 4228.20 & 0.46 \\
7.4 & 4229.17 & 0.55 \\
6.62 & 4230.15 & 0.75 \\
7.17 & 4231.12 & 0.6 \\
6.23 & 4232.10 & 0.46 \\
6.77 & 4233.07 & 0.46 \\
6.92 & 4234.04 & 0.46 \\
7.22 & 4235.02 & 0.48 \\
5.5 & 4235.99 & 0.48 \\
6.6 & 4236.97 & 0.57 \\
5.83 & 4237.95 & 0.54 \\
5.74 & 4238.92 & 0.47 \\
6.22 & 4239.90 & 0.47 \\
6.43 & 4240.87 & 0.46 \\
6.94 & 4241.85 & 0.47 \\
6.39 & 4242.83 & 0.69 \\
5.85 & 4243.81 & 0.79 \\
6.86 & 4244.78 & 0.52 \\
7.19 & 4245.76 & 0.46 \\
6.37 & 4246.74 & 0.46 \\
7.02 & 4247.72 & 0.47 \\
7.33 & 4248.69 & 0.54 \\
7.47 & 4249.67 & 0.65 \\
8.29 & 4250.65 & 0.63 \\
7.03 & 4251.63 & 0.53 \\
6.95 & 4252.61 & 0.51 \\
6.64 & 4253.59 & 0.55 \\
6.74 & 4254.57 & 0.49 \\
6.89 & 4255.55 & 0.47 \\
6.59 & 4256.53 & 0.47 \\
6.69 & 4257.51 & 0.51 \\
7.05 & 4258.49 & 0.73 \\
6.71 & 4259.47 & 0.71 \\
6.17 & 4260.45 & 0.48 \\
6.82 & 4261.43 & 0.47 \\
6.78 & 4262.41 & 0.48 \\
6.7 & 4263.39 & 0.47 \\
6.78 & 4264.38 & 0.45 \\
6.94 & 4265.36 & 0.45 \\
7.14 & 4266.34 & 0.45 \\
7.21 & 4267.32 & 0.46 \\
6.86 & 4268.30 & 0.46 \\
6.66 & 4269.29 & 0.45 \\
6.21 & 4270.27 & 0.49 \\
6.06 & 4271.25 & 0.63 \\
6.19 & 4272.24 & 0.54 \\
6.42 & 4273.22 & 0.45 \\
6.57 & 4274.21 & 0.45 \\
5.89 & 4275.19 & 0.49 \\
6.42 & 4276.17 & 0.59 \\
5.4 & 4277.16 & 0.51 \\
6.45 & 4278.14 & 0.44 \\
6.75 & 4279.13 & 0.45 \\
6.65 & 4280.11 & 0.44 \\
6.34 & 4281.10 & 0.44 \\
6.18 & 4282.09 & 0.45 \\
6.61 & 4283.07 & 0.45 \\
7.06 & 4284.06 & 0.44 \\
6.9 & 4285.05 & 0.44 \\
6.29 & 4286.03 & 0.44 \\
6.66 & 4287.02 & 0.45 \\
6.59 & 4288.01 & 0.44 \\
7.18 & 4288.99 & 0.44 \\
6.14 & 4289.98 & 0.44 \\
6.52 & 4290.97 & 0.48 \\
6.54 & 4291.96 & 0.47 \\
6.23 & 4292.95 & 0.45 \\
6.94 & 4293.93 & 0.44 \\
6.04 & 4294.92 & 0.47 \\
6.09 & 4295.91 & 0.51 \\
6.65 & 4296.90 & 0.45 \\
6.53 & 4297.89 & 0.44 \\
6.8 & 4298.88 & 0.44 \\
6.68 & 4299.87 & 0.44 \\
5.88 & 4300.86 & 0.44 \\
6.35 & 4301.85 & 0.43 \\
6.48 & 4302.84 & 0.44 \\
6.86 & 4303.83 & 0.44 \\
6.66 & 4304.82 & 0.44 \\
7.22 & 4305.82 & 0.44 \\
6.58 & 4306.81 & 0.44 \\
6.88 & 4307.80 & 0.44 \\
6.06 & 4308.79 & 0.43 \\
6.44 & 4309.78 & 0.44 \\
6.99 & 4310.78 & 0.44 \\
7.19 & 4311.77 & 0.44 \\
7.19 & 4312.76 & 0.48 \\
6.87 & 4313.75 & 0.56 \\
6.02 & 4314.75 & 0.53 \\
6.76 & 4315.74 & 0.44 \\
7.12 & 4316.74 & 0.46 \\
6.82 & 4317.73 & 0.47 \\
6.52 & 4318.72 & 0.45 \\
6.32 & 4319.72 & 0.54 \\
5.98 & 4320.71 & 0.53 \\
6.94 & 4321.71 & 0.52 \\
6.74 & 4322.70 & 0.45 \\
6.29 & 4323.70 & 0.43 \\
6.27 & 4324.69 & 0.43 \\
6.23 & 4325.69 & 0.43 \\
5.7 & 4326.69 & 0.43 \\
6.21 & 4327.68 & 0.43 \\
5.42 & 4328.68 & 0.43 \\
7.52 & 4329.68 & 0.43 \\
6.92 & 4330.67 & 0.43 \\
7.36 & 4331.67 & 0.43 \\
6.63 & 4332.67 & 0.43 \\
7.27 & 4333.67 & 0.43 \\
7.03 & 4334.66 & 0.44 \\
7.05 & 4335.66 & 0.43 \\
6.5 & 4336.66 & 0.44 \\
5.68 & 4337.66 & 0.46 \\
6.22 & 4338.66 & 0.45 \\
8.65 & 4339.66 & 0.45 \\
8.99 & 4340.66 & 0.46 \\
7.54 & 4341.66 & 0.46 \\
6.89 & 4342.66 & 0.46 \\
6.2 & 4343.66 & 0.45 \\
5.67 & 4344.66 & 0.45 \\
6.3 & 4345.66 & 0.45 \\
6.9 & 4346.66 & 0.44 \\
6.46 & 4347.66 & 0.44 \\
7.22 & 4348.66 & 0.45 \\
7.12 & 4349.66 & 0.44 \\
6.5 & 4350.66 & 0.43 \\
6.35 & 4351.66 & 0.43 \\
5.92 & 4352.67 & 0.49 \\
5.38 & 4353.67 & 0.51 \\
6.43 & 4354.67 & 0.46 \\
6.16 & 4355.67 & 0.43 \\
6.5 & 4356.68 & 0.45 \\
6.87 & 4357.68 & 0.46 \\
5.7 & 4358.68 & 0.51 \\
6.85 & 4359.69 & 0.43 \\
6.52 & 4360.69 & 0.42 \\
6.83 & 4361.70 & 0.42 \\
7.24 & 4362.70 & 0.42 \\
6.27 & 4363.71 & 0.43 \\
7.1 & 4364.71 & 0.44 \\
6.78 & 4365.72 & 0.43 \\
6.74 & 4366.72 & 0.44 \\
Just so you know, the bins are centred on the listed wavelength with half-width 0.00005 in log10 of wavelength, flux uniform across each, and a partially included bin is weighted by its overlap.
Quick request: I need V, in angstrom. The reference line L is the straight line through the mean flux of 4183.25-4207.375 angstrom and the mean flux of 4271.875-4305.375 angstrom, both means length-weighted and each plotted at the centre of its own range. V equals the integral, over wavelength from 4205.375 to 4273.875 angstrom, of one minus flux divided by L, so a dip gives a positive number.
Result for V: -2.7 angstrom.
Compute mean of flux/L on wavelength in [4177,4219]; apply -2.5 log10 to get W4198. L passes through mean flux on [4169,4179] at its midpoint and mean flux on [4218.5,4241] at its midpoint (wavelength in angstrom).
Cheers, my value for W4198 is 0.03 mag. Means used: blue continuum 6.73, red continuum 6.59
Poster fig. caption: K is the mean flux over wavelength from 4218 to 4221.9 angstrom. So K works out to 6.52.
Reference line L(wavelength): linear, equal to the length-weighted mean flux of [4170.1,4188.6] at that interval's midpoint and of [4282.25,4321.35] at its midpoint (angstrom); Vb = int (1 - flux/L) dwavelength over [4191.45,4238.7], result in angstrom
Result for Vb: 1.6 angstrom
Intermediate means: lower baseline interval 6.73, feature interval 6.47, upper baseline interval 6.6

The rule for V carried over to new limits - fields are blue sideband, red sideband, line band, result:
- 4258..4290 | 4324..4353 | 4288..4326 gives 0.4 angstrom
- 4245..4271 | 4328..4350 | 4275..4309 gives 1.8 angstrom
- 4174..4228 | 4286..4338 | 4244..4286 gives -0.9 angstrom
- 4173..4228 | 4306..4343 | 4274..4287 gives 0.5 angstrom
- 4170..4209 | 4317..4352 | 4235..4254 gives -0.4 angstrom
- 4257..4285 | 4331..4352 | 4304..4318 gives -0.1 angstrom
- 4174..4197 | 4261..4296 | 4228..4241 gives 0.2 angstrom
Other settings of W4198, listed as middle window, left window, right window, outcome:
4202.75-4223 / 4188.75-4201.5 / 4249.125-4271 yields 0.03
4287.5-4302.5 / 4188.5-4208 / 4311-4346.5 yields 0.02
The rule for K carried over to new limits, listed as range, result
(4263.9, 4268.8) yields 6.99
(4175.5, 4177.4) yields 6.59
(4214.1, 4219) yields 6.85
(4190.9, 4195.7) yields 6.93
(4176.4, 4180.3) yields 6.73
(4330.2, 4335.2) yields 7.04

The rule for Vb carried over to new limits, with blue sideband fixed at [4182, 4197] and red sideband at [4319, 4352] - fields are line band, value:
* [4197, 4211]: 1.8 angstrom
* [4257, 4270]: -0.1 angstrom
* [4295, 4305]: 0.4 angstrom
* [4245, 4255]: -0.5 angstrom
